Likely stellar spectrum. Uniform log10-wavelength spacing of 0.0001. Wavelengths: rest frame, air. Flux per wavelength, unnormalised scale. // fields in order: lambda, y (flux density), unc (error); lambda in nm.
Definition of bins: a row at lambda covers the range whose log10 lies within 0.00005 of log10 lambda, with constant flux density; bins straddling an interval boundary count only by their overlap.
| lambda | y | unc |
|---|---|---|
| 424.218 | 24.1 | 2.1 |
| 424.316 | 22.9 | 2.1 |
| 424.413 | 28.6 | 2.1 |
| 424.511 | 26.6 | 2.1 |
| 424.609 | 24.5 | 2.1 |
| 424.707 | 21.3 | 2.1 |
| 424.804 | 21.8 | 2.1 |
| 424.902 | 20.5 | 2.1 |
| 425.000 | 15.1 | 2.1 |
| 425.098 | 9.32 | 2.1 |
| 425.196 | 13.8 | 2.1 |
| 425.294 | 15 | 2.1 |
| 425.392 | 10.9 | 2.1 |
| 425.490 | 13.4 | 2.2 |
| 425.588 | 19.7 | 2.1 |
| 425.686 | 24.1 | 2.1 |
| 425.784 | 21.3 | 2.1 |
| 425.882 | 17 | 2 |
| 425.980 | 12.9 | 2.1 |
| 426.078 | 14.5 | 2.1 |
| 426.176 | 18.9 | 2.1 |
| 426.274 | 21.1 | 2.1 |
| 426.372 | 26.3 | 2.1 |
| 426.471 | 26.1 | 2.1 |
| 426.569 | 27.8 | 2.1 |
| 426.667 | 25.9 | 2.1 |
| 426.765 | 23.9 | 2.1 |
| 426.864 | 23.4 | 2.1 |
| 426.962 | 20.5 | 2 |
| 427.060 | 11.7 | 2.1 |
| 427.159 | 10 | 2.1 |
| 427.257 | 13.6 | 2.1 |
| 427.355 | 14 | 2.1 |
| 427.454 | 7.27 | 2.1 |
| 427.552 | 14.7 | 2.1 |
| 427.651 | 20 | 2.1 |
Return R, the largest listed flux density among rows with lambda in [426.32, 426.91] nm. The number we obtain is 27.8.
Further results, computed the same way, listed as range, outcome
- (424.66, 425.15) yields 21.8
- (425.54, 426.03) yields 24.1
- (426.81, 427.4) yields 23.4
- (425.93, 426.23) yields 18.9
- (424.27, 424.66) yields 28.6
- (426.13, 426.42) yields 26.3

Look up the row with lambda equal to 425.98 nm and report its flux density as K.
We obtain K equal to 12.9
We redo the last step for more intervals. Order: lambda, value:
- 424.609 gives 24.5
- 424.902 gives 20.5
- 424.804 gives 21.8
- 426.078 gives 14.5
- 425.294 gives 15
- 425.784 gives 21.3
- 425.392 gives 10.9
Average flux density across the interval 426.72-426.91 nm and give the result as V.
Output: 23.6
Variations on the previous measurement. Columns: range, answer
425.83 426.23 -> 16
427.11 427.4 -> 12.5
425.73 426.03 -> 17.2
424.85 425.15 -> 15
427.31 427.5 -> 10.6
